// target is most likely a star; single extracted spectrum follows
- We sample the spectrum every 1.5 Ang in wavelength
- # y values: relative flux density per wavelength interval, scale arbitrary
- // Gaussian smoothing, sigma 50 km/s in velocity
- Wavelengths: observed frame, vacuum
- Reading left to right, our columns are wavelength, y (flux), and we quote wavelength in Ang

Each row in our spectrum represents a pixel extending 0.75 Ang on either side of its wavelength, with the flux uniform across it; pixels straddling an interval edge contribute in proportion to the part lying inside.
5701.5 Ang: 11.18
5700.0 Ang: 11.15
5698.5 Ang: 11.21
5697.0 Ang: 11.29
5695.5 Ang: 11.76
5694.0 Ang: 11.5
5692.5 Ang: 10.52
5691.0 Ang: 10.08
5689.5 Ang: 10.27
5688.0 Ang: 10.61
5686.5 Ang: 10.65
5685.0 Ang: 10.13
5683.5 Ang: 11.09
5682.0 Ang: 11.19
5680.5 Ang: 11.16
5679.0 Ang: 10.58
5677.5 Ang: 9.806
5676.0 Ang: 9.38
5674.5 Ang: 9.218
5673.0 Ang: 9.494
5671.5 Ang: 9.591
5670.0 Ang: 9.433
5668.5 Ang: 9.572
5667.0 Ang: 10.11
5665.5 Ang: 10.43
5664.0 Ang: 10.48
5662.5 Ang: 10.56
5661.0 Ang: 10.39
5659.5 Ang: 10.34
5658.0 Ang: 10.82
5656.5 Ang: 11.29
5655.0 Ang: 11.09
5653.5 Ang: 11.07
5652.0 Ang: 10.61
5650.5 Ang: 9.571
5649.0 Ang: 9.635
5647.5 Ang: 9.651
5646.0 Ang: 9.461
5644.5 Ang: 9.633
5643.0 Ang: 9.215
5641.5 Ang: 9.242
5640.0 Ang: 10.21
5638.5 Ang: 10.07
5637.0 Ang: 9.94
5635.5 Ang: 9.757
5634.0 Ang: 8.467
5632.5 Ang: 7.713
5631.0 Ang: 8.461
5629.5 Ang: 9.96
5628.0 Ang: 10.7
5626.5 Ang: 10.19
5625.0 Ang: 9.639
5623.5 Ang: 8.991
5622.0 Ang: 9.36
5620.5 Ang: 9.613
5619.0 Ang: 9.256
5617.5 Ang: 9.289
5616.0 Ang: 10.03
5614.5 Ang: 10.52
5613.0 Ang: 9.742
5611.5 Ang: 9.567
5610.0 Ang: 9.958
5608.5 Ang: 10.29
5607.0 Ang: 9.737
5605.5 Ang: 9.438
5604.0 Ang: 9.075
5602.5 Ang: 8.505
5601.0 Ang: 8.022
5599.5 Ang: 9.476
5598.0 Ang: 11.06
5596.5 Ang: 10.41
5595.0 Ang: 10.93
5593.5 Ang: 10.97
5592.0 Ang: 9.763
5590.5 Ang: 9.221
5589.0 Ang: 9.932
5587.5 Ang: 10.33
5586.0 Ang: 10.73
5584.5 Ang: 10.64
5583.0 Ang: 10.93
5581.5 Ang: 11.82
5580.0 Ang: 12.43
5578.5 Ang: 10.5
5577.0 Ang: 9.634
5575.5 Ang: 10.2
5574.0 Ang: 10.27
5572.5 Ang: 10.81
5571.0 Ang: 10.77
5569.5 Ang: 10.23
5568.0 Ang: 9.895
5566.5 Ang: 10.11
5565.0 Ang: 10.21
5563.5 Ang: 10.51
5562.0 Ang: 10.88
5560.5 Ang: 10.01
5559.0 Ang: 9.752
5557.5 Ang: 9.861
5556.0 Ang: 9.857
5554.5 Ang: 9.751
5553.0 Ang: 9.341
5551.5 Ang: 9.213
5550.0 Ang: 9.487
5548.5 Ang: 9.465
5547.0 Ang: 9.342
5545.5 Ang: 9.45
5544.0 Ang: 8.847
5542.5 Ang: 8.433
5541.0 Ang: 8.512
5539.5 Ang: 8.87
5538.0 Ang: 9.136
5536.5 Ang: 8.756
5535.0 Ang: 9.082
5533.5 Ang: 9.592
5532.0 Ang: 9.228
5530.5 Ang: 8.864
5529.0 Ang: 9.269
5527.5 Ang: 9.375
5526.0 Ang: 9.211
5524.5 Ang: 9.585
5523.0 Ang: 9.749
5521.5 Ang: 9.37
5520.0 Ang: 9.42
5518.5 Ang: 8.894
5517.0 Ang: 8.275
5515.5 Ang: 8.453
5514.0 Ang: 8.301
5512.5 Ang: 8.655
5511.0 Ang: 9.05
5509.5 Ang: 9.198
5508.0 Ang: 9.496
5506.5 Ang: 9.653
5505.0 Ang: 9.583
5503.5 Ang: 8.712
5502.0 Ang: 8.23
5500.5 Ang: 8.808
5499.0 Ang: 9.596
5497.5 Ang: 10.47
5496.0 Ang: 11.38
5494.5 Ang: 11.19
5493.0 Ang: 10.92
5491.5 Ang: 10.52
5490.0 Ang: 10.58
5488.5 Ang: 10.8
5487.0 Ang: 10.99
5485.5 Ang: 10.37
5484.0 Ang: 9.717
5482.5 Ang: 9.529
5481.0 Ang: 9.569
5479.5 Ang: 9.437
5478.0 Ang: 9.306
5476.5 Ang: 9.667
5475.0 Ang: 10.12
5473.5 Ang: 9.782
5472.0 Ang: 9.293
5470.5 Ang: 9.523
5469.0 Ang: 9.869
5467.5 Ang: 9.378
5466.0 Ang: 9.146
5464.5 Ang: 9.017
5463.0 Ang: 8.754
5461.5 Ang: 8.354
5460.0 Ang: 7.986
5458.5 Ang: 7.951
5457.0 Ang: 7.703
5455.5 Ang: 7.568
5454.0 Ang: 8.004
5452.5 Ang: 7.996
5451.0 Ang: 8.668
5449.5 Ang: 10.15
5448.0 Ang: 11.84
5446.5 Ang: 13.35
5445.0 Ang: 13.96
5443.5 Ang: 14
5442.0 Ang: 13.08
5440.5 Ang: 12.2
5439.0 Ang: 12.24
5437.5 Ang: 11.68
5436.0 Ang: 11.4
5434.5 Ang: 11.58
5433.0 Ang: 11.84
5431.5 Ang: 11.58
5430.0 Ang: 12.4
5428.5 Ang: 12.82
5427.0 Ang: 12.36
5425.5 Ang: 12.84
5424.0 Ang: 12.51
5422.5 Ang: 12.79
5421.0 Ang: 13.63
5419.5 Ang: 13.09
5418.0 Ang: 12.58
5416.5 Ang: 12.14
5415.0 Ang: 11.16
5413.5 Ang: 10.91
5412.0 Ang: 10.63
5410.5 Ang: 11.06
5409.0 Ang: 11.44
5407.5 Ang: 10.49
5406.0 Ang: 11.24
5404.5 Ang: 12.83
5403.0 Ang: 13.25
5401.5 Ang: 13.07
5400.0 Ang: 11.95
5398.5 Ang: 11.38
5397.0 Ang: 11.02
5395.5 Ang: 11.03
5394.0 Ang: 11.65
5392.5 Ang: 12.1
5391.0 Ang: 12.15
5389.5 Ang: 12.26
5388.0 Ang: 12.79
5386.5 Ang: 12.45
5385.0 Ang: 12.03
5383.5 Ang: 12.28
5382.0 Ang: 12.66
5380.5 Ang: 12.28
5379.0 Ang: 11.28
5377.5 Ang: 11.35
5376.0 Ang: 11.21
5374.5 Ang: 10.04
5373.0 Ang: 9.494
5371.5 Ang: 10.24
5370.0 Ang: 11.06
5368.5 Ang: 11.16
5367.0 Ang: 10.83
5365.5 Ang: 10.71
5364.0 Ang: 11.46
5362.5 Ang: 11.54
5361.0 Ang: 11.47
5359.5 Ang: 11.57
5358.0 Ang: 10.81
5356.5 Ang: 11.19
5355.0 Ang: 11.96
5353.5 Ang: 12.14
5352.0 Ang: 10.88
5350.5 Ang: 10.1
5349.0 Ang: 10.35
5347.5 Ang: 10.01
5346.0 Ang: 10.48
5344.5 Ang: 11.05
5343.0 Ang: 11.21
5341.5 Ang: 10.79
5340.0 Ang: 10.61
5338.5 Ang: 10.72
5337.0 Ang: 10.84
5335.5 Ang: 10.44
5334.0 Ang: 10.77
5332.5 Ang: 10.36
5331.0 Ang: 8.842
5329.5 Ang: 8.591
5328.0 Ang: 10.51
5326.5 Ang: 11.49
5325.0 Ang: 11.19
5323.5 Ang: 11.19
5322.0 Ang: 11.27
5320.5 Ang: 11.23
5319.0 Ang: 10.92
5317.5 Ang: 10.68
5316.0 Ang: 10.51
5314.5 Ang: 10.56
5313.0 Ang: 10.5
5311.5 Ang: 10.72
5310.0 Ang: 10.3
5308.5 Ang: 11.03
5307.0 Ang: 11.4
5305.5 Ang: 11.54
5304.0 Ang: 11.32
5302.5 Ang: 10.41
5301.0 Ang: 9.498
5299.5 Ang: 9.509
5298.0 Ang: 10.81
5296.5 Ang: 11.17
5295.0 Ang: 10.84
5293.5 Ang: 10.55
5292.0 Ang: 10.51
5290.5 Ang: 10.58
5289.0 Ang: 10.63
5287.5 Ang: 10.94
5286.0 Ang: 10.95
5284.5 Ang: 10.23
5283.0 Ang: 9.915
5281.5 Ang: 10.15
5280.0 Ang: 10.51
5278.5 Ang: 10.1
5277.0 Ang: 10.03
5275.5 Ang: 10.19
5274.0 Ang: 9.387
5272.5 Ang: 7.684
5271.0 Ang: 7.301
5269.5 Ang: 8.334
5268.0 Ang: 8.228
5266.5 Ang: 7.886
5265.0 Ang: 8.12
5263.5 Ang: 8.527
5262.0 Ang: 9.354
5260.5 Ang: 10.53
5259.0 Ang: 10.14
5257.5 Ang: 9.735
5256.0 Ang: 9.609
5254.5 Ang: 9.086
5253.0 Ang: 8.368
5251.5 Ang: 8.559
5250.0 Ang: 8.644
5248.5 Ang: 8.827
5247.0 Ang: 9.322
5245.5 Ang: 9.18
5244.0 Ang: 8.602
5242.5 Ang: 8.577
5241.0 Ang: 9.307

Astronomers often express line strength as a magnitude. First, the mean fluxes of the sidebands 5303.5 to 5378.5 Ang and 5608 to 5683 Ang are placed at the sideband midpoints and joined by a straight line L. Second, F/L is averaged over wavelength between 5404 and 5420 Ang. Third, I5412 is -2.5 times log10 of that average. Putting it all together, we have -0.094 mag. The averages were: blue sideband 10.8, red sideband 9.9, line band 11.6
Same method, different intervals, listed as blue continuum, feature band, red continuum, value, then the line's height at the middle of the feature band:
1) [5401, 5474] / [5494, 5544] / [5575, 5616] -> 0.151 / 10.6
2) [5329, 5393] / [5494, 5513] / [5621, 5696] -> 0.115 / 10.6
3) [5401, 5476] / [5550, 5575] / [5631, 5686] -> 0.038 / 10.4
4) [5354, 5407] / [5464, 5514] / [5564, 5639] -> 0.112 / 10.8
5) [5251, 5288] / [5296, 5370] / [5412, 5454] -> -0.046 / 10.4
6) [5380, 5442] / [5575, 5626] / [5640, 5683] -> 0.062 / 10.6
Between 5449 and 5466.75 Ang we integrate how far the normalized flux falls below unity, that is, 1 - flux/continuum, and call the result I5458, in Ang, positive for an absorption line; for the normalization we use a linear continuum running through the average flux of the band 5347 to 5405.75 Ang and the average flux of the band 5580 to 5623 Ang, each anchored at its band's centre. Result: 4.1 Ang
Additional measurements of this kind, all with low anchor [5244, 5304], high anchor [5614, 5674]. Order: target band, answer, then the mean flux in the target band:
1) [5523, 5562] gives 1.8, 9.33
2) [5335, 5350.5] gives -1.6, 10.6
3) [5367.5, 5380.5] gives -1.5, 10.8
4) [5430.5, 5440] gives -2.0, 11.8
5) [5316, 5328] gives -1.8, 11.1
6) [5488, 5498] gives -1.1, 10.8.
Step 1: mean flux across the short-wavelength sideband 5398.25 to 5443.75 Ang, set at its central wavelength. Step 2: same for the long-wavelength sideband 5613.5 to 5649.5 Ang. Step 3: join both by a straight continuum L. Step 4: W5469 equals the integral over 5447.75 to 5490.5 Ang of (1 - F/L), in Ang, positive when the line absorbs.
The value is 8.2 Ang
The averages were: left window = 12.1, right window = 9.54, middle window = 9.31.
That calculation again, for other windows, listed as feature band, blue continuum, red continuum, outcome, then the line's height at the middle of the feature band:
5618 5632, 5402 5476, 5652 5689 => 1.3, 10.5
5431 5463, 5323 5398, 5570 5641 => 0.4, 10.7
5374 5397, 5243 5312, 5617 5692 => -4.7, 9.81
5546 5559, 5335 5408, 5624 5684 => 1.1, 10.5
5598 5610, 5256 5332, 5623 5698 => 0.9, 10.1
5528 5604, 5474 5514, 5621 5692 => 0.2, 9.88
